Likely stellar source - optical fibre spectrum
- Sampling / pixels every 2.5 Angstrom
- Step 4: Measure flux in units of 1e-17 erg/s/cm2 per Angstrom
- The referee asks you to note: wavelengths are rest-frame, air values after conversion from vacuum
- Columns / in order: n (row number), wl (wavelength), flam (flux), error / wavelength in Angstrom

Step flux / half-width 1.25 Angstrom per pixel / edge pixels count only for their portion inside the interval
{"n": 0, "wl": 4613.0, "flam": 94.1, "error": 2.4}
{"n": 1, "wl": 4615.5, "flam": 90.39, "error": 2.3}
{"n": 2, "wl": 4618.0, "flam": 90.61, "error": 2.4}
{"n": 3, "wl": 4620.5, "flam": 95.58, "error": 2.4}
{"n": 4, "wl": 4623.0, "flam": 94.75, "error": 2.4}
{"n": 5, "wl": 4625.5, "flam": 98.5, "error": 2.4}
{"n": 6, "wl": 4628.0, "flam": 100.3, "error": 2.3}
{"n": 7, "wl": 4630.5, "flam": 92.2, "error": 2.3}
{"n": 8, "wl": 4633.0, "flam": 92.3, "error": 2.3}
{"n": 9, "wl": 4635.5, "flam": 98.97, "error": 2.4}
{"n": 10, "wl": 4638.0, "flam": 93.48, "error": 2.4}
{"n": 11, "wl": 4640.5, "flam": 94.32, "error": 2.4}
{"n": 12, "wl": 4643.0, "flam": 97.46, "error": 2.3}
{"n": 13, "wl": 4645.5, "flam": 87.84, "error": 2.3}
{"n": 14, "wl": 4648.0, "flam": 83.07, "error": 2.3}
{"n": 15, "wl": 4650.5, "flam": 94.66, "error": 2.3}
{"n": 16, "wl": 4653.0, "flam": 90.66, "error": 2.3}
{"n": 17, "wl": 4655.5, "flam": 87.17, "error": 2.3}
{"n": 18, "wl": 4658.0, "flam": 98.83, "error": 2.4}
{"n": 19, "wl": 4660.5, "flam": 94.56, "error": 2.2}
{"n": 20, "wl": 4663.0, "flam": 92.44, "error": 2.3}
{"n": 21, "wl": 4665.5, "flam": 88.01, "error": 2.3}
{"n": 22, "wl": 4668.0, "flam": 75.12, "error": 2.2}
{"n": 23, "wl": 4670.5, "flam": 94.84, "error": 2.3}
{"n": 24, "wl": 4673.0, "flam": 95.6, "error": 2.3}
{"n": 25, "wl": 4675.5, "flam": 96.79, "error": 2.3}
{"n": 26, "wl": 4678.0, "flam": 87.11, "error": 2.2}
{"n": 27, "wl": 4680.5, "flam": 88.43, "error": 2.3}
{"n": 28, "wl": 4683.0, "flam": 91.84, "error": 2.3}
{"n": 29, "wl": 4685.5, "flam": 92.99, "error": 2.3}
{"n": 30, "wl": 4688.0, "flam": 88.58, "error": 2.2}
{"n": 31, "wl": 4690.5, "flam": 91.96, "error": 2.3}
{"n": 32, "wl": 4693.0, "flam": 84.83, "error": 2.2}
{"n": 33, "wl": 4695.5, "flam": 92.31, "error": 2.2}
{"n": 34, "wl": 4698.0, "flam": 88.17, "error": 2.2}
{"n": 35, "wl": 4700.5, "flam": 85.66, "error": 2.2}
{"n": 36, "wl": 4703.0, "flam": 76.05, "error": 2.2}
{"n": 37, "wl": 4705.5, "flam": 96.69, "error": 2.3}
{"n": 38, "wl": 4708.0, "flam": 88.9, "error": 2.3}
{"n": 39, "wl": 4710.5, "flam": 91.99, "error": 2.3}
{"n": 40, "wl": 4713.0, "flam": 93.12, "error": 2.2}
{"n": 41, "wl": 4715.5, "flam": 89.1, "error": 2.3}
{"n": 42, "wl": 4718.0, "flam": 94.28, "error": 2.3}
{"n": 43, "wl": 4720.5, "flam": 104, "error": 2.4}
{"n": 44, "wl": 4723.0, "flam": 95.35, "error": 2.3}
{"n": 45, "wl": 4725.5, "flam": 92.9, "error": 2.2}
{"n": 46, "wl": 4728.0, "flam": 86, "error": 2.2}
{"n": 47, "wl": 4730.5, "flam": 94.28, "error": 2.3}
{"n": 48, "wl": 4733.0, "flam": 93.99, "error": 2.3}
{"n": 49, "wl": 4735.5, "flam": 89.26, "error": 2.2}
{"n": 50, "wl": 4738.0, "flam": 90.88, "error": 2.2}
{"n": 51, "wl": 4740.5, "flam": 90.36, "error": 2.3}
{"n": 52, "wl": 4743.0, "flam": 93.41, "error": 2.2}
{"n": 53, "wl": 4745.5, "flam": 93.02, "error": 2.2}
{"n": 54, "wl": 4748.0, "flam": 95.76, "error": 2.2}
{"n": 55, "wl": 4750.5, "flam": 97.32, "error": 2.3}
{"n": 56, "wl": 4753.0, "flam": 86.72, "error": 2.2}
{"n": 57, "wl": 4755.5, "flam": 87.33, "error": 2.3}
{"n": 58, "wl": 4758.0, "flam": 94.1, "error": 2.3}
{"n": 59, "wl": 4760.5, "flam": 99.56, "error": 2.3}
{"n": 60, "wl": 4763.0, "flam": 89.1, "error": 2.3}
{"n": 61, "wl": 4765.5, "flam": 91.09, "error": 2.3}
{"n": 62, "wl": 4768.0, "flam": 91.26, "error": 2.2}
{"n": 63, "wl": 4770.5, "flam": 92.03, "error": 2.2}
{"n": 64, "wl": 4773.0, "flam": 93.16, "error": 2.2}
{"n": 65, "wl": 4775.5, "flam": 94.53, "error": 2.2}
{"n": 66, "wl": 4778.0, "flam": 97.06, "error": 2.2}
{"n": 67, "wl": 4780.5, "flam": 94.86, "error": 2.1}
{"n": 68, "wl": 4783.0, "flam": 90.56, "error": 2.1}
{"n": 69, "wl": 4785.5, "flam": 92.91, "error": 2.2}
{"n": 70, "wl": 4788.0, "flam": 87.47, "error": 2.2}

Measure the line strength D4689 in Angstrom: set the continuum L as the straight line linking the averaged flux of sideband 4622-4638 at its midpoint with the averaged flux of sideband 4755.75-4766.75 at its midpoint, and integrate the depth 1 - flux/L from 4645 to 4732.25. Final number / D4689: 3.6 Angstrom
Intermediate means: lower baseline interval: 96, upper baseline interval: 92.9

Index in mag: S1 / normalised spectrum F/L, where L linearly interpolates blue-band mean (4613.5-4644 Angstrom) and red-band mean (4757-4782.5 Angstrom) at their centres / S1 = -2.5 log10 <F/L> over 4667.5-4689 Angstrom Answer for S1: 0.04 mag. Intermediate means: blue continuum 94.9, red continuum 93.6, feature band 90.7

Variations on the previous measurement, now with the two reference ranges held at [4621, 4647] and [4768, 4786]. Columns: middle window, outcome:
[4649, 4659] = 0.03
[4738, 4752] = 0.00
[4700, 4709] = 0.09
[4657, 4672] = 0.05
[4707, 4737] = 0.01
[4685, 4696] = 0.05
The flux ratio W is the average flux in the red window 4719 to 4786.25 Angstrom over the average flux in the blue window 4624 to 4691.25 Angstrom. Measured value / 1.0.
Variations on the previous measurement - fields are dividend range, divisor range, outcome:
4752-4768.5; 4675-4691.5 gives 1.01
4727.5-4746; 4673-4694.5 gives 1.01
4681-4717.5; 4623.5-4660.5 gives 0.96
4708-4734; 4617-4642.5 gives 0.98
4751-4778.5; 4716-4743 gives 0.99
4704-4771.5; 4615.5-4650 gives 0.99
